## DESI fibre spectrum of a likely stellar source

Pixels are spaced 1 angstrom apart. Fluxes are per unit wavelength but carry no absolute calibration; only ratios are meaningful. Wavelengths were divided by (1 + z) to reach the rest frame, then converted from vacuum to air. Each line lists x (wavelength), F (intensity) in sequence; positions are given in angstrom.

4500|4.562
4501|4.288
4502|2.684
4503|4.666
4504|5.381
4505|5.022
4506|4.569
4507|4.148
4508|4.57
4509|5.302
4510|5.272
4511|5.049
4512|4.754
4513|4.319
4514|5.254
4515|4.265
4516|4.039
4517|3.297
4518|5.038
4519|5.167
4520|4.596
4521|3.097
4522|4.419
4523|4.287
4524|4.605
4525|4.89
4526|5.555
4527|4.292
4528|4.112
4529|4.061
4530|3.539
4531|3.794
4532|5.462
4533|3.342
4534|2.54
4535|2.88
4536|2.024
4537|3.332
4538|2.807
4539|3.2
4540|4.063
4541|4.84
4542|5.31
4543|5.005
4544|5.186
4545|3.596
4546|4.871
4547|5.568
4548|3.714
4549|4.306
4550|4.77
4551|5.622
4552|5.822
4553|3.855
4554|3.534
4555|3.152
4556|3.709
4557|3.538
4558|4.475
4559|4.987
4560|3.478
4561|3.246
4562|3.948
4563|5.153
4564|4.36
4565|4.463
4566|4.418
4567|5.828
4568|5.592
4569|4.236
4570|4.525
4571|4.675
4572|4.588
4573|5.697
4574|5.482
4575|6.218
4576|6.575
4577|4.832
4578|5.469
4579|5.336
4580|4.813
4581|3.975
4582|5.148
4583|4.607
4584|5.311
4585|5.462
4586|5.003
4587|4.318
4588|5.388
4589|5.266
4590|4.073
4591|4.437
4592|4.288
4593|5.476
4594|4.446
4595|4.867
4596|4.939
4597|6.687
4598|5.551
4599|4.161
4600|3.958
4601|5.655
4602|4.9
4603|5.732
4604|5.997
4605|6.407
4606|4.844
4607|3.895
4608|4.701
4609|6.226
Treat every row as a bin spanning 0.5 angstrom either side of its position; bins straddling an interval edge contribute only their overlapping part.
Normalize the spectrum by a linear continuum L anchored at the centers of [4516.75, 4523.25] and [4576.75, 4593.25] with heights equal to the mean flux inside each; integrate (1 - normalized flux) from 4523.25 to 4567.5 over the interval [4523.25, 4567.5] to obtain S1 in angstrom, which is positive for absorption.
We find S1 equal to 3.16 angstrom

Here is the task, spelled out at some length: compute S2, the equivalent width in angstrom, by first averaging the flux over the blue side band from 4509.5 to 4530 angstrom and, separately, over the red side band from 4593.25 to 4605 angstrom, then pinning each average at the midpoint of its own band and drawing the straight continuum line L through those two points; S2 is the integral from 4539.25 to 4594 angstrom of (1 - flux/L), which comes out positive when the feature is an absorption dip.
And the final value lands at 2.3 angstrom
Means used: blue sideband 4.49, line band 4.72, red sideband 5.23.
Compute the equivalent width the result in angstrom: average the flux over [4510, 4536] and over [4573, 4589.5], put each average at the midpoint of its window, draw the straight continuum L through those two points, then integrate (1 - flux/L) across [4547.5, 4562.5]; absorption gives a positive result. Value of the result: 2.0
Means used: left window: 4.24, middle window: 4.14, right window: 5.22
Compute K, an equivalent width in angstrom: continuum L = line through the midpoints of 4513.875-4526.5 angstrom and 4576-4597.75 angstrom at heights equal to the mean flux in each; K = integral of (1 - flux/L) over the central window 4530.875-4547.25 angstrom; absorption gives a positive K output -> 2.3 angstrom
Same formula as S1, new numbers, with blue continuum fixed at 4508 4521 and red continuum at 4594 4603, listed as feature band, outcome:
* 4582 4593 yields 0.4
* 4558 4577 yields 0.3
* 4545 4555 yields 0.6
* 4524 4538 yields 2.6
